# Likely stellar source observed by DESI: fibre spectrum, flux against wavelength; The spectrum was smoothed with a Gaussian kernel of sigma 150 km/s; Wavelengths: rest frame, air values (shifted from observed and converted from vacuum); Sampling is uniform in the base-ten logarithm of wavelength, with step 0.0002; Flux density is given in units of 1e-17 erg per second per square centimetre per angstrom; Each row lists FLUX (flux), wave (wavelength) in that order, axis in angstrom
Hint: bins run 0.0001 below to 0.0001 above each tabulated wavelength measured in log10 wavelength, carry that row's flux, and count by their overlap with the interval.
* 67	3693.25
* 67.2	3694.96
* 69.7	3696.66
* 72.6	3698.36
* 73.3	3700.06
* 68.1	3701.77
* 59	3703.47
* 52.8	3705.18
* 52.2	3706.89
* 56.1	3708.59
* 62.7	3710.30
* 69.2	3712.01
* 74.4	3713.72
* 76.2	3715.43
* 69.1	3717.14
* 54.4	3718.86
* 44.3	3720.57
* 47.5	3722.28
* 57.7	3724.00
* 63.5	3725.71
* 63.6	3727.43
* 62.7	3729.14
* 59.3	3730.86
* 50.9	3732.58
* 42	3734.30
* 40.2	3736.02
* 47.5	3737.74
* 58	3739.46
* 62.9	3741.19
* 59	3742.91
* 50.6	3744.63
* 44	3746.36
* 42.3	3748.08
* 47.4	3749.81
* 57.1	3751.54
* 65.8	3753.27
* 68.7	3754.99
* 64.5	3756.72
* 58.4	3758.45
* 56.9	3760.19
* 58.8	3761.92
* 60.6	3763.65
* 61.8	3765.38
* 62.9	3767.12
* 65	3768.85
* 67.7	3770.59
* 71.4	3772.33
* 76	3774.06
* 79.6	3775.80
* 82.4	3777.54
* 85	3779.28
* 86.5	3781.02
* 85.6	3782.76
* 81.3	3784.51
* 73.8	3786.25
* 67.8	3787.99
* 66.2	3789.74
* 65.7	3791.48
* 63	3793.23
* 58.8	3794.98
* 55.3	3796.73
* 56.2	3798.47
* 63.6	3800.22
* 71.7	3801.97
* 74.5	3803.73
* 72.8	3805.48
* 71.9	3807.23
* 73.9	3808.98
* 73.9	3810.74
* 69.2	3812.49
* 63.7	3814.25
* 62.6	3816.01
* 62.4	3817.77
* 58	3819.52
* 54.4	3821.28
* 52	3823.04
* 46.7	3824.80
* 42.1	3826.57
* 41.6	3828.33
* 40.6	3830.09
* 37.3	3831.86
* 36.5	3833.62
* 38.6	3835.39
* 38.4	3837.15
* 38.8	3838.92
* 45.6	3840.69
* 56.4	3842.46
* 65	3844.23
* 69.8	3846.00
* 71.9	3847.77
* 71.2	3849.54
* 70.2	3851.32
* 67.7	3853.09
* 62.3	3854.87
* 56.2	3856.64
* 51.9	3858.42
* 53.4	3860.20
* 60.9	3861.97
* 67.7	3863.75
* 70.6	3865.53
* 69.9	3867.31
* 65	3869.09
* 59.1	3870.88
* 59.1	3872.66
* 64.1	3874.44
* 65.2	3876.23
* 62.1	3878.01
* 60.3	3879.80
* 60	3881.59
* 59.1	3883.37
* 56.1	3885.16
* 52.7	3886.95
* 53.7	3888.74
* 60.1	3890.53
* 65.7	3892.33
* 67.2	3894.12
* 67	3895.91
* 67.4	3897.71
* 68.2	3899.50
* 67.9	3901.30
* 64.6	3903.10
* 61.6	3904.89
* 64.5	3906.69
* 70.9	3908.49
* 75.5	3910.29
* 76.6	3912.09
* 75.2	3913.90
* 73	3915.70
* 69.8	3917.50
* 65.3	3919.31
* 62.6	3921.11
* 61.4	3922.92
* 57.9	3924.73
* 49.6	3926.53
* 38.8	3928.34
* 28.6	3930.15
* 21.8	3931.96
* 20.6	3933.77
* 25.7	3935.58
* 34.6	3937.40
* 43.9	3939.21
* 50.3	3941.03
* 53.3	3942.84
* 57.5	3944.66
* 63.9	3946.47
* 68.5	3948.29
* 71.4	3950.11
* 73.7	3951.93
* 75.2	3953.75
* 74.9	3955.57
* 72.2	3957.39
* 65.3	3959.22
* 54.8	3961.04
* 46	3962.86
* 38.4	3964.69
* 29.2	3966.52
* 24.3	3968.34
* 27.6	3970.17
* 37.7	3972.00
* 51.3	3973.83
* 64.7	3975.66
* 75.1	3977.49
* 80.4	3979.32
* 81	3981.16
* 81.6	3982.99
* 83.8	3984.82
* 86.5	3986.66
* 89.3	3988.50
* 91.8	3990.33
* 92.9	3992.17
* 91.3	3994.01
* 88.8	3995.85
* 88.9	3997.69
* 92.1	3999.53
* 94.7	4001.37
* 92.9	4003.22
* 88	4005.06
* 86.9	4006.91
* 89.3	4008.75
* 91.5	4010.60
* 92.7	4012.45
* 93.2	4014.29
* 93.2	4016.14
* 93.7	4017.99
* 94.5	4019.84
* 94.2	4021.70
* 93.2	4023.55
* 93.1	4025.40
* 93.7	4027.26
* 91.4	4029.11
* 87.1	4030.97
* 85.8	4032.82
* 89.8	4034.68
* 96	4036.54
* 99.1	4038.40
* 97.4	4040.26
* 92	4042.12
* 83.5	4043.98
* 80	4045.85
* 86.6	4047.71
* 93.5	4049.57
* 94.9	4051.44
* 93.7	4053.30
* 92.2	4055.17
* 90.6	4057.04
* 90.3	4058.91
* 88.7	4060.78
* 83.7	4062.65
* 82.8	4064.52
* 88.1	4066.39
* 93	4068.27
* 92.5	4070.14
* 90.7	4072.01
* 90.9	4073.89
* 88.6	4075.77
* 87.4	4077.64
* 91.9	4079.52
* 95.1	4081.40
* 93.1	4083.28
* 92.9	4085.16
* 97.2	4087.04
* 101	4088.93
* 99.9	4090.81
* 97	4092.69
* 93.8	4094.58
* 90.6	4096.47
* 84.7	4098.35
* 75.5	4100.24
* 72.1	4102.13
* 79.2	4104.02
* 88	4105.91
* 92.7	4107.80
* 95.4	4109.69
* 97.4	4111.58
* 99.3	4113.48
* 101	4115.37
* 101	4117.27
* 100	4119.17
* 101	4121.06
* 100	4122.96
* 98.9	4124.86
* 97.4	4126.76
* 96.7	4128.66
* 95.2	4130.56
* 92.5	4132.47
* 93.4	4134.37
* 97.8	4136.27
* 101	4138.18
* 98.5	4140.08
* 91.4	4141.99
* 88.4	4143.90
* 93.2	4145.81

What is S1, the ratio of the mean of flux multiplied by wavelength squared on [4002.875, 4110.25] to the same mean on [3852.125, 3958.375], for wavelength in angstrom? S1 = 1.63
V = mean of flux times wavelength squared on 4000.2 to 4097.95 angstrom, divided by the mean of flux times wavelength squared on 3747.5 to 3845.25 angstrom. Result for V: 1.7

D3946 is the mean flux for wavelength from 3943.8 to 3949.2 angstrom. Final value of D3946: 63.4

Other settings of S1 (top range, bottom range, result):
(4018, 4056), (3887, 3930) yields 1.54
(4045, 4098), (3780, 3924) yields 1.64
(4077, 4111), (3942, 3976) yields 1.76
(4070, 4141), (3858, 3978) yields 1.79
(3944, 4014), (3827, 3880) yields 1.36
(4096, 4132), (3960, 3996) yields 1.52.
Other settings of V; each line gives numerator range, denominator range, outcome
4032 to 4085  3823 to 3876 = 1.80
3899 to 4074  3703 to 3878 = 1.36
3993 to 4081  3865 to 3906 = 1.56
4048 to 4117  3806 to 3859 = 1.83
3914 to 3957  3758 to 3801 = 0.87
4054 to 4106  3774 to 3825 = 1.51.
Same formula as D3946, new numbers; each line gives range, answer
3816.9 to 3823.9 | 56.8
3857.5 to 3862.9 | 55.5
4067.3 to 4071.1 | 92.7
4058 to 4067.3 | 86.7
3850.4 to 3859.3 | 61.7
